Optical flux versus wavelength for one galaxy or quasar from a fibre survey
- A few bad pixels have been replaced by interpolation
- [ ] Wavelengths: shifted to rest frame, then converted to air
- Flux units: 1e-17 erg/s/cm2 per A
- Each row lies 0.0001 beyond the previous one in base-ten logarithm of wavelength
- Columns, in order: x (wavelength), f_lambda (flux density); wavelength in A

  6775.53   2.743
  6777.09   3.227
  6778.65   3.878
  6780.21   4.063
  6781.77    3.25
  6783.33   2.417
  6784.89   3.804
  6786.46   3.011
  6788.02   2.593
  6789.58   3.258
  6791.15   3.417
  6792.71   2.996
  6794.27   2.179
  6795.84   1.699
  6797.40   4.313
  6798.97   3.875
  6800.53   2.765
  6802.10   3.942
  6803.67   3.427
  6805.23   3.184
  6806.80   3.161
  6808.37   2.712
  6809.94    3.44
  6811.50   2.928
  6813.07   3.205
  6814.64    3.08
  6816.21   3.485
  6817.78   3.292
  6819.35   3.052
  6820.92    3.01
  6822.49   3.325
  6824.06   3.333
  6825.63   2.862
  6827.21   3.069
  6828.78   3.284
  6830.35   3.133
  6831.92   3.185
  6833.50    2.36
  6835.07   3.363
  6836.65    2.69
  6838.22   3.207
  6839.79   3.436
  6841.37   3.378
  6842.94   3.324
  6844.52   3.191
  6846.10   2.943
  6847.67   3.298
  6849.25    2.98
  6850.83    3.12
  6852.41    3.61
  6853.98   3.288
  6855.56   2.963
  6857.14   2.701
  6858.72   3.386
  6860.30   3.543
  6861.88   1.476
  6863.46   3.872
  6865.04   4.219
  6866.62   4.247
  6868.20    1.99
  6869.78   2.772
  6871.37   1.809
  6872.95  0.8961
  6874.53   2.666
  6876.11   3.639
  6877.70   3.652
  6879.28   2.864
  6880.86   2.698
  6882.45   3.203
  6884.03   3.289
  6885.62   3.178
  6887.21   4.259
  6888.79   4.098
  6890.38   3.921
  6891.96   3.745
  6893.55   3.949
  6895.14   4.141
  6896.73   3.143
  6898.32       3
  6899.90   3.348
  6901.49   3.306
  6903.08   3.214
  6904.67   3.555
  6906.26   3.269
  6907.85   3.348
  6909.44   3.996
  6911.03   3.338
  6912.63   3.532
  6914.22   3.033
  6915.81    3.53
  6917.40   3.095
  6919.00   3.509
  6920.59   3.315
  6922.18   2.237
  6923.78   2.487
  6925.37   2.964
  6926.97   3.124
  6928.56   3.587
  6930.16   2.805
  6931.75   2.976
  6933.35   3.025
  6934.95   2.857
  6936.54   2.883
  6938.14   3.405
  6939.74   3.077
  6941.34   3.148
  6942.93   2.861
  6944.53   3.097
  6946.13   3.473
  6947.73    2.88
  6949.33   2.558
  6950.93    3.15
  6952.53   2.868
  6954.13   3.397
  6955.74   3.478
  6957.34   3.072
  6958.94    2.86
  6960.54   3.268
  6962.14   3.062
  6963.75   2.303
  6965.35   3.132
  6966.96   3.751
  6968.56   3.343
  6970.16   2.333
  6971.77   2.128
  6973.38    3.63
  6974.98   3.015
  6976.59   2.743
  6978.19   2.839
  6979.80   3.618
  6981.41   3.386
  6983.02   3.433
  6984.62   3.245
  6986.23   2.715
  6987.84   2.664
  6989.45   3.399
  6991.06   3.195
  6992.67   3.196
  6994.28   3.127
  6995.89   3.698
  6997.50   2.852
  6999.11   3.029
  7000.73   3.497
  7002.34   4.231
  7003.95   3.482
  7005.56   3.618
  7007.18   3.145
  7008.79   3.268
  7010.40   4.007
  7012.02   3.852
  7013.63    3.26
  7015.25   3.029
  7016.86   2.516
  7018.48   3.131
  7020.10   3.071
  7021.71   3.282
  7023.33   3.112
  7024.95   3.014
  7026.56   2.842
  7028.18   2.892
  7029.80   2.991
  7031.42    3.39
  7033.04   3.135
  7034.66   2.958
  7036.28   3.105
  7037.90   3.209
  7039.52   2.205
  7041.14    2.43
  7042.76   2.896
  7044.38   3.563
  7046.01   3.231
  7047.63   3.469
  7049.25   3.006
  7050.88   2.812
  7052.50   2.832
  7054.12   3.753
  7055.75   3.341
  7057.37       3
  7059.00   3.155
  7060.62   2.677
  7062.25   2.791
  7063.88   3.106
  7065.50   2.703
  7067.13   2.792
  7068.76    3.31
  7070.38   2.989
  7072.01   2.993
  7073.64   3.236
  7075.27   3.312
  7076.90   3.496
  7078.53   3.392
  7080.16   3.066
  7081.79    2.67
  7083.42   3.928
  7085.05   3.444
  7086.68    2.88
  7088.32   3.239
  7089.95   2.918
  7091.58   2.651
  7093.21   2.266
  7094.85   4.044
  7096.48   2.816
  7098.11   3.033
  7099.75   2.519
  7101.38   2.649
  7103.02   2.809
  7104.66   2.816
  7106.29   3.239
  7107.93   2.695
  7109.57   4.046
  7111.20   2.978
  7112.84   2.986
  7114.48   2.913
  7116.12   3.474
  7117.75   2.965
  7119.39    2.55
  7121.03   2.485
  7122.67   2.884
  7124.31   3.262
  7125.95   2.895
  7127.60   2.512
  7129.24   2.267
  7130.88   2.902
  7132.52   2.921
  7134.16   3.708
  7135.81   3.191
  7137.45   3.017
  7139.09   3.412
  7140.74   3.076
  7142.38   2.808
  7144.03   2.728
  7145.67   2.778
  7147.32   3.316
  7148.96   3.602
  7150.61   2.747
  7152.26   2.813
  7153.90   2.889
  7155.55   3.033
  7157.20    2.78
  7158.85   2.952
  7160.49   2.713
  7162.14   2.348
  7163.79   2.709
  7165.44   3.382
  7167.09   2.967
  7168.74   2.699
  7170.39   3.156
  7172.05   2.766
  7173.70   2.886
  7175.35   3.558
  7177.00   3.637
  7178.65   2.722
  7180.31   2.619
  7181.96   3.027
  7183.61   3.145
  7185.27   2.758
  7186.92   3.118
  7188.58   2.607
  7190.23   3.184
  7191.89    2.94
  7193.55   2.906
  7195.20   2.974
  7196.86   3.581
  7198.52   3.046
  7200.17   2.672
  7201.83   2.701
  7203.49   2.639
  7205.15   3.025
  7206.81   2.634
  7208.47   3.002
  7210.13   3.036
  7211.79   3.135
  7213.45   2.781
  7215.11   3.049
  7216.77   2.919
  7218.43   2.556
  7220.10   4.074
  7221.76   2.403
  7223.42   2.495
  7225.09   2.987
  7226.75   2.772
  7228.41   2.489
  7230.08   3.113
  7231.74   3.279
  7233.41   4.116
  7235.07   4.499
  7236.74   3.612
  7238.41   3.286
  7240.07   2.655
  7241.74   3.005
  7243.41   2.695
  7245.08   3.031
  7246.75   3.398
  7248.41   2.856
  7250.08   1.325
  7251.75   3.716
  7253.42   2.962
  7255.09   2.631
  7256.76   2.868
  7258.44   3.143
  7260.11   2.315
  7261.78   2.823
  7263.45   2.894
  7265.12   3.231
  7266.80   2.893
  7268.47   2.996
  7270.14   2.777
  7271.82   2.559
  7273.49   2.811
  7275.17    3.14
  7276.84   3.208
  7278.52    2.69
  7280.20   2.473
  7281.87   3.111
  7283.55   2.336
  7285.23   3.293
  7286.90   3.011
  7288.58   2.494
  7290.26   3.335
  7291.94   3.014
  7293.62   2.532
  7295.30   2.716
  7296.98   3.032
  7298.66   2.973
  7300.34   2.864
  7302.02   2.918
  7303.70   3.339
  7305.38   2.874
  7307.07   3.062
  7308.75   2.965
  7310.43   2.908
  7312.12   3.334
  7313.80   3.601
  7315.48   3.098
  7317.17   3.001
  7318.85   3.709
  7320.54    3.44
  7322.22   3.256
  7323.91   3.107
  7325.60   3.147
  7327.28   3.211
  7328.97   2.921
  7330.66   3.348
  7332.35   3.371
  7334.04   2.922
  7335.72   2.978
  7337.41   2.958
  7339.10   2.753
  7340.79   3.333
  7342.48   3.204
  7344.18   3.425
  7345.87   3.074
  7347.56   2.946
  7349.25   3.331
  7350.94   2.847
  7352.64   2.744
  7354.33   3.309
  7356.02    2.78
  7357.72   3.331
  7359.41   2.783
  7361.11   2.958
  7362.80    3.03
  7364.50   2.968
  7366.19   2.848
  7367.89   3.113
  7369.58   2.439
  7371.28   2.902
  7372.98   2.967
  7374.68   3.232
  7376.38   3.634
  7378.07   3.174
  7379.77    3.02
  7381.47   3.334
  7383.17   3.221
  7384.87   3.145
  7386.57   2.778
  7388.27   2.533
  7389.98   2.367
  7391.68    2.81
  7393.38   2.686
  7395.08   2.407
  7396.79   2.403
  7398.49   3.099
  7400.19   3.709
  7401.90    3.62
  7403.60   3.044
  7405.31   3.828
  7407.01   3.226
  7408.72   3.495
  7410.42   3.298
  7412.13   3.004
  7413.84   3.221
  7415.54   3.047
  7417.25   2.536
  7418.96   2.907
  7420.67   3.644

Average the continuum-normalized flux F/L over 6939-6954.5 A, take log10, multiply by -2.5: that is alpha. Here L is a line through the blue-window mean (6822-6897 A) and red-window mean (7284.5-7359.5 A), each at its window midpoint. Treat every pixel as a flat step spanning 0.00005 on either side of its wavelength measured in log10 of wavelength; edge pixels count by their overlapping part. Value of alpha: 0.04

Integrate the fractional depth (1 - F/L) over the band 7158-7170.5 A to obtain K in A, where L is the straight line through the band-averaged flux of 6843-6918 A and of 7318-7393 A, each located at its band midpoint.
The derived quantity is 1.13 A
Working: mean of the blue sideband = 3.24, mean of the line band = 2.85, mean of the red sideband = 3.06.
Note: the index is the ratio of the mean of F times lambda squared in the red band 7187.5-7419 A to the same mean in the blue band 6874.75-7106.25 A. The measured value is 1.04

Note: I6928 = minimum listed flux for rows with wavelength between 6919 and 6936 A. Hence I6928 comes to 2.237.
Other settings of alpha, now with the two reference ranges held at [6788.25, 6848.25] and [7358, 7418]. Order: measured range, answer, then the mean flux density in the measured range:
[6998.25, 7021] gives -0.09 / 3.37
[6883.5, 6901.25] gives -0.16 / 3.64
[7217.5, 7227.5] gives 0.07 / 2.88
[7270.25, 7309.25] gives 0.05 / 2.9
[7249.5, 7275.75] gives 0.08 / 2.83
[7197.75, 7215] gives 0.07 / 2.87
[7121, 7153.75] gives 0.04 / 2.98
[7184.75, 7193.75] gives 0.05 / 2.92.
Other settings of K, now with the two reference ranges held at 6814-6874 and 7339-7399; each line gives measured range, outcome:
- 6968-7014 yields -3.2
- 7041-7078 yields -0.9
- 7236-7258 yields 0.5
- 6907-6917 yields -1.3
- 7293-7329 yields -1.4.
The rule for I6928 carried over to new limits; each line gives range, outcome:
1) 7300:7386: 2.439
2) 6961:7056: 2.128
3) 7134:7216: 2.348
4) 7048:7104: 2.266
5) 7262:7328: 2.336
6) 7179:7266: 1.325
